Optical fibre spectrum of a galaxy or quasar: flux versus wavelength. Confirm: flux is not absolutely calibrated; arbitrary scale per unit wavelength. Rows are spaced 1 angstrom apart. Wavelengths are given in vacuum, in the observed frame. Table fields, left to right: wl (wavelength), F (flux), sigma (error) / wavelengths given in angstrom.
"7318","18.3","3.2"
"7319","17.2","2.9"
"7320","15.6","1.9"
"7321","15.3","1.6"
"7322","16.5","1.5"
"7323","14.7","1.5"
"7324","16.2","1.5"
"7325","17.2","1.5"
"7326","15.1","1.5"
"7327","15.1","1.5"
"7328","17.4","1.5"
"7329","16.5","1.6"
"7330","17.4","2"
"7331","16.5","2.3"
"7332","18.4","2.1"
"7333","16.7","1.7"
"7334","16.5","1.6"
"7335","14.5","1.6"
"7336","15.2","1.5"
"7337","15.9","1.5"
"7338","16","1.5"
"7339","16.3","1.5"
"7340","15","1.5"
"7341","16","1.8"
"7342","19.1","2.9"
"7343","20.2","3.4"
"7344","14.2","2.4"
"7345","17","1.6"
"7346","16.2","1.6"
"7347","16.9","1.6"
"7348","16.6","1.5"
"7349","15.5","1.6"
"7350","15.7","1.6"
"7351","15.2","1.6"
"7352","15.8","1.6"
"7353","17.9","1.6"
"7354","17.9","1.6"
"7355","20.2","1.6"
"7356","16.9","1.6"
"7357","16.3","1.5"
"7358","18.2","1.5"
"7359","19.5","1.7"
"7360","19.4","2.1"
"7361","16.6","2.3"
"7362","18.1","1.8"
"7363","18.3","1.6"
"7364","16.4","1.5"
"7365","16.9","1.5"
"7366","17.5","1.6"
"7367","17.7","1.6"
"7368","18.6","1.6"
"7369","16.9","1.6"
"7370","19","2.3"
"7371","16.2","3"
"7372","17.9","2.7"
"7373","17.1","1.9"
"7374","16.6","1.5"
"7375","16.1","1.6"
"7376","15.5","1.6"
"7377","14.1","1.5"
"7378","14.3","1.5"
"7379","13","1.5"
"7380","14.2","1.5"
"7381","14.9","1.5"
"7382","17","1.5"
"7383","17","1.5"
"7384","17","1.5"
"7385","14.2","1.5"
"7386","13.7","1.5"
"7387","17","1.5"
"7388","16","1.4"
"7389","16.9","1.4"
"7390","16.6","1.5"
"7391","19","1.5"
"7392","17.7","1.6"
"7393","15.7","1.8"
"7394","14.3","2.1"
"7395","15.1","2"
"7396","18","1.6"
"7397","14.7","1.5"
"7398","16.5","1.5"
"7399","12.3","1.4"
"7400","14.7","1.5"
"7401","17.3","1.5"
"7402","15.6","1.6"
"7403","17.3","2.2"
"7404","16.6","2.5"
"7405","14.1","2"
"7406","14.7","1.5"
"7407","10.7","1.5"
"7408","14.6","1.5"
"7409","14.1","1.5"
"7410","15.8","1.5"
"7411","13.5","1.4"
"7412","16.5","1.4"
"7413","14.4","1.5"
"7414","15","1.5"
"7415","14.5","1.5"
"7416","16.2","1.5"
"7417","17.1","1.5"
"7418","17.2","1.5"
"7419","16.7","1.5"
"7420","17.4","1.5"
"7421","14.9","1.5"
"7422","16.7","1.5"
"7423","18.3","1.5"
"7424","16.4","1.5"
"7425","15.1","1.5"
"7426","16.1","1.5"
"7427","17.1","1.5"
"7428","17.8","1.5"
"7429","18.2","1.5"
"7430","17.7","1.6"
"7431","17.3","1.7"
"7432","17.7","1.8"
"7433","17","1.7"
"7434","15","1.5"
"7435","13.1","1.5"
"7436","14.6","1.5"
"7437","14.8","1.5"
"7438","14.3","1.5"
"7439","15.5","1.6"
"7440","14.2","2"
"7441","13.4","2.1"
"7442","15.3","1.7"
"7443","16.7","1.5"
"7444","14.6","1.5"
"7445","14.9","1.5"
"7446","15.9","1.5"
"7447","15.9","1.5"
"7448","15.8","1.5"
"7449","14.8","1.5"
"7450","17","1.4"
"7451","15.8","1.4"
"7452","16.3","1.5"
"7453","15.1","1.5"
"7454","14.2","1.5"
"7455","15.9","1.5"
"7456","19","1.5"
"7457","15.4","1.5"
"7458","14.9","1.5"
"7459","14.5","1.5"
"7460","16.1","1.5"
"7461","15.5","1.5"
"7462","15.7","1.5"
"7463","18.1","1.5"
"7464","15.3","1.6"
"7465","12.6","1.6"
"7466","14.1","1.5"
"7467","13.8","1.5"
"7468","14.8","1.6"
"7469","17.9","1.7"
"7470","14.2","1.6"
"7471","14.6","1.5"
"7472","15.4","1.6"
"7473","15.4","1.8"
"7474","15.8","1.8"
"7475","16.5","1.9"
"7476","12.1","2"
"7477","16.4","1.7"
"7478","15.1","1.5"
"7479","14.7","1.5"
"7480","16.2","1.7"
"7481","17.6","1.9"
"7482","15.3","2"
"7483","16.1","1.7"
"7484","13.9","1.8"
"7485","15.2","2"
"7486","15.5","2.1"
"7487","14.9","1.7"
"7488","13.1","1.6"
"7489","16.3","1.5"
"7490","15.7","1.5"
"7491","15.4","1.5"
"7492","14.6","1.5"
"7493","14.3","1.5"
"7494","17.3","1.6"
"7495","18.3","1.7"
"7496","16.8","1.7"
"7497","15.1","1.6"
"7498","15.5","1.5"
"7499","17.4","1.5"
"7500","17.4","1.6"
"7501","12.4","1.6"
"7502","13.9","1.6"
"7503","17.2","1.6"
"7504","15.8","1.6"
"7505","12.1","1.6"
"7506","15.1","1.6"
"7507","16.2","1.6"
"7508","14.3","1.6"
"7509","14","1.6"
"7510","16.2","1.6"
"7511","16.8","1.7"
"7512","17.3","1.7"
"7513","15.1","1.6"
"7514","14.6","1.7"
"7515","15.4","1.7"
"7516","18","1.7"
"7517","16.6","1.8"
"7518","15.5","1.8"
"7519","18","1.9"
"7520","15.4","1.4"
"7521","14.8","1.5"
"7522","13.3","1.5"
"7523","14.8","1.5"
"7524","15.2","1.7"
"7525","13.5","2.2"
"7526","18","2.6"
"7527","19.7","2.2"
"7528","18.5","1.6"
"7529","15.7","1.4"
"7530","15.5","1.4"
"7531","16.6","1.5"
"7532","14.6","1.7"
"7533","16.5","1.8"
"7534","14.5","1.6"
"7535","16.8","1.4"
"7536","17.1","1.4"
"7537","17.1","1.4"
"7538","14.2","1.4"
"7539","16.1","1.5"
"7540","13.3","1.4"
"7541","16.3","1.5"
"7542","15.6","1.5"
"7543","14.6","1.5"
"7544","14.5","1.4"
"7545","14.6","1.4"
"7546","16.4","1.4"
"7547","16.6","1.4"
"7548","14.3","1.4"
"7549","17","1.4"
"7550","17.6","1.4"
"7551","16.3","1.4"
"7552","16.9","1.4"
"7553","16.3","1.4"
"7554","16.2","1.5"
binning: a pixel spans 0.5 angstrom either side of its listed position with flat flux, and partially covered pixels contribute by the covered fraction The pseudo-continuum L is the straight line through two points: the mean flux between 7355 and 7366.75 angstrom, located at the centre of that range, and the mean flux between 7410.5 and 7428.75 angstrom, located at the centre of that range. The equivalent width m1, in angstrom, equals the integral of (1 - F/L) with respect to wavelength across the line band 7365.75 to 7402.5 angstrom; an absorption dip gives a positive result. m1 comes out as 2.2 angstrom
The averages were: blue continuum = 17.8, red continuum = 16.2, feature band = 16.1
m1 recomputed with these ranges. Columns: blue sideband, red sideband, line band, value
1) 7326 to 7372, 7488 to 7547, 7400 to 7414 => 1.30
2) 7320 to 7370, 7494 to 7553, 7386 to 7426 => 1.78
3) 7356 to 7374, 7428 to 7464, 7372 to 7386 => 1.47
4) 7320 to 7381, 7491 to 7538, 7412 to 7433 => -0.43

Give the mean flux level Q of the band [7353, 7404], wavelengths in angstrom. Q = 16.6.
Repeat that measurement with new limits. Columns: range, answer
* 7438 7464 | 15.6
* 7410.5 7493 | 15.6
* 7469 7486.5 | 15.4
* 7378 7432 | 15.9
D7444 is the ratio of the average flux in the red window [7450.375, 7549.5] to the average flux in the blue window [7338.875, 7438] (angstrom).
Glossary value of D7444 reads 1.0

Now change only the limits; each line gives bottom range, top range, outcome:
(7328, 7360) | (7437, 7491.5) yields 0.91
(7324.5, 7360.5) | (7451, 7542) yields 0.93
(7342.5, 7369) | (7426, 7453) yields 0.91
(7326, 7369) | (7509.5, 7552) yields 0.94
